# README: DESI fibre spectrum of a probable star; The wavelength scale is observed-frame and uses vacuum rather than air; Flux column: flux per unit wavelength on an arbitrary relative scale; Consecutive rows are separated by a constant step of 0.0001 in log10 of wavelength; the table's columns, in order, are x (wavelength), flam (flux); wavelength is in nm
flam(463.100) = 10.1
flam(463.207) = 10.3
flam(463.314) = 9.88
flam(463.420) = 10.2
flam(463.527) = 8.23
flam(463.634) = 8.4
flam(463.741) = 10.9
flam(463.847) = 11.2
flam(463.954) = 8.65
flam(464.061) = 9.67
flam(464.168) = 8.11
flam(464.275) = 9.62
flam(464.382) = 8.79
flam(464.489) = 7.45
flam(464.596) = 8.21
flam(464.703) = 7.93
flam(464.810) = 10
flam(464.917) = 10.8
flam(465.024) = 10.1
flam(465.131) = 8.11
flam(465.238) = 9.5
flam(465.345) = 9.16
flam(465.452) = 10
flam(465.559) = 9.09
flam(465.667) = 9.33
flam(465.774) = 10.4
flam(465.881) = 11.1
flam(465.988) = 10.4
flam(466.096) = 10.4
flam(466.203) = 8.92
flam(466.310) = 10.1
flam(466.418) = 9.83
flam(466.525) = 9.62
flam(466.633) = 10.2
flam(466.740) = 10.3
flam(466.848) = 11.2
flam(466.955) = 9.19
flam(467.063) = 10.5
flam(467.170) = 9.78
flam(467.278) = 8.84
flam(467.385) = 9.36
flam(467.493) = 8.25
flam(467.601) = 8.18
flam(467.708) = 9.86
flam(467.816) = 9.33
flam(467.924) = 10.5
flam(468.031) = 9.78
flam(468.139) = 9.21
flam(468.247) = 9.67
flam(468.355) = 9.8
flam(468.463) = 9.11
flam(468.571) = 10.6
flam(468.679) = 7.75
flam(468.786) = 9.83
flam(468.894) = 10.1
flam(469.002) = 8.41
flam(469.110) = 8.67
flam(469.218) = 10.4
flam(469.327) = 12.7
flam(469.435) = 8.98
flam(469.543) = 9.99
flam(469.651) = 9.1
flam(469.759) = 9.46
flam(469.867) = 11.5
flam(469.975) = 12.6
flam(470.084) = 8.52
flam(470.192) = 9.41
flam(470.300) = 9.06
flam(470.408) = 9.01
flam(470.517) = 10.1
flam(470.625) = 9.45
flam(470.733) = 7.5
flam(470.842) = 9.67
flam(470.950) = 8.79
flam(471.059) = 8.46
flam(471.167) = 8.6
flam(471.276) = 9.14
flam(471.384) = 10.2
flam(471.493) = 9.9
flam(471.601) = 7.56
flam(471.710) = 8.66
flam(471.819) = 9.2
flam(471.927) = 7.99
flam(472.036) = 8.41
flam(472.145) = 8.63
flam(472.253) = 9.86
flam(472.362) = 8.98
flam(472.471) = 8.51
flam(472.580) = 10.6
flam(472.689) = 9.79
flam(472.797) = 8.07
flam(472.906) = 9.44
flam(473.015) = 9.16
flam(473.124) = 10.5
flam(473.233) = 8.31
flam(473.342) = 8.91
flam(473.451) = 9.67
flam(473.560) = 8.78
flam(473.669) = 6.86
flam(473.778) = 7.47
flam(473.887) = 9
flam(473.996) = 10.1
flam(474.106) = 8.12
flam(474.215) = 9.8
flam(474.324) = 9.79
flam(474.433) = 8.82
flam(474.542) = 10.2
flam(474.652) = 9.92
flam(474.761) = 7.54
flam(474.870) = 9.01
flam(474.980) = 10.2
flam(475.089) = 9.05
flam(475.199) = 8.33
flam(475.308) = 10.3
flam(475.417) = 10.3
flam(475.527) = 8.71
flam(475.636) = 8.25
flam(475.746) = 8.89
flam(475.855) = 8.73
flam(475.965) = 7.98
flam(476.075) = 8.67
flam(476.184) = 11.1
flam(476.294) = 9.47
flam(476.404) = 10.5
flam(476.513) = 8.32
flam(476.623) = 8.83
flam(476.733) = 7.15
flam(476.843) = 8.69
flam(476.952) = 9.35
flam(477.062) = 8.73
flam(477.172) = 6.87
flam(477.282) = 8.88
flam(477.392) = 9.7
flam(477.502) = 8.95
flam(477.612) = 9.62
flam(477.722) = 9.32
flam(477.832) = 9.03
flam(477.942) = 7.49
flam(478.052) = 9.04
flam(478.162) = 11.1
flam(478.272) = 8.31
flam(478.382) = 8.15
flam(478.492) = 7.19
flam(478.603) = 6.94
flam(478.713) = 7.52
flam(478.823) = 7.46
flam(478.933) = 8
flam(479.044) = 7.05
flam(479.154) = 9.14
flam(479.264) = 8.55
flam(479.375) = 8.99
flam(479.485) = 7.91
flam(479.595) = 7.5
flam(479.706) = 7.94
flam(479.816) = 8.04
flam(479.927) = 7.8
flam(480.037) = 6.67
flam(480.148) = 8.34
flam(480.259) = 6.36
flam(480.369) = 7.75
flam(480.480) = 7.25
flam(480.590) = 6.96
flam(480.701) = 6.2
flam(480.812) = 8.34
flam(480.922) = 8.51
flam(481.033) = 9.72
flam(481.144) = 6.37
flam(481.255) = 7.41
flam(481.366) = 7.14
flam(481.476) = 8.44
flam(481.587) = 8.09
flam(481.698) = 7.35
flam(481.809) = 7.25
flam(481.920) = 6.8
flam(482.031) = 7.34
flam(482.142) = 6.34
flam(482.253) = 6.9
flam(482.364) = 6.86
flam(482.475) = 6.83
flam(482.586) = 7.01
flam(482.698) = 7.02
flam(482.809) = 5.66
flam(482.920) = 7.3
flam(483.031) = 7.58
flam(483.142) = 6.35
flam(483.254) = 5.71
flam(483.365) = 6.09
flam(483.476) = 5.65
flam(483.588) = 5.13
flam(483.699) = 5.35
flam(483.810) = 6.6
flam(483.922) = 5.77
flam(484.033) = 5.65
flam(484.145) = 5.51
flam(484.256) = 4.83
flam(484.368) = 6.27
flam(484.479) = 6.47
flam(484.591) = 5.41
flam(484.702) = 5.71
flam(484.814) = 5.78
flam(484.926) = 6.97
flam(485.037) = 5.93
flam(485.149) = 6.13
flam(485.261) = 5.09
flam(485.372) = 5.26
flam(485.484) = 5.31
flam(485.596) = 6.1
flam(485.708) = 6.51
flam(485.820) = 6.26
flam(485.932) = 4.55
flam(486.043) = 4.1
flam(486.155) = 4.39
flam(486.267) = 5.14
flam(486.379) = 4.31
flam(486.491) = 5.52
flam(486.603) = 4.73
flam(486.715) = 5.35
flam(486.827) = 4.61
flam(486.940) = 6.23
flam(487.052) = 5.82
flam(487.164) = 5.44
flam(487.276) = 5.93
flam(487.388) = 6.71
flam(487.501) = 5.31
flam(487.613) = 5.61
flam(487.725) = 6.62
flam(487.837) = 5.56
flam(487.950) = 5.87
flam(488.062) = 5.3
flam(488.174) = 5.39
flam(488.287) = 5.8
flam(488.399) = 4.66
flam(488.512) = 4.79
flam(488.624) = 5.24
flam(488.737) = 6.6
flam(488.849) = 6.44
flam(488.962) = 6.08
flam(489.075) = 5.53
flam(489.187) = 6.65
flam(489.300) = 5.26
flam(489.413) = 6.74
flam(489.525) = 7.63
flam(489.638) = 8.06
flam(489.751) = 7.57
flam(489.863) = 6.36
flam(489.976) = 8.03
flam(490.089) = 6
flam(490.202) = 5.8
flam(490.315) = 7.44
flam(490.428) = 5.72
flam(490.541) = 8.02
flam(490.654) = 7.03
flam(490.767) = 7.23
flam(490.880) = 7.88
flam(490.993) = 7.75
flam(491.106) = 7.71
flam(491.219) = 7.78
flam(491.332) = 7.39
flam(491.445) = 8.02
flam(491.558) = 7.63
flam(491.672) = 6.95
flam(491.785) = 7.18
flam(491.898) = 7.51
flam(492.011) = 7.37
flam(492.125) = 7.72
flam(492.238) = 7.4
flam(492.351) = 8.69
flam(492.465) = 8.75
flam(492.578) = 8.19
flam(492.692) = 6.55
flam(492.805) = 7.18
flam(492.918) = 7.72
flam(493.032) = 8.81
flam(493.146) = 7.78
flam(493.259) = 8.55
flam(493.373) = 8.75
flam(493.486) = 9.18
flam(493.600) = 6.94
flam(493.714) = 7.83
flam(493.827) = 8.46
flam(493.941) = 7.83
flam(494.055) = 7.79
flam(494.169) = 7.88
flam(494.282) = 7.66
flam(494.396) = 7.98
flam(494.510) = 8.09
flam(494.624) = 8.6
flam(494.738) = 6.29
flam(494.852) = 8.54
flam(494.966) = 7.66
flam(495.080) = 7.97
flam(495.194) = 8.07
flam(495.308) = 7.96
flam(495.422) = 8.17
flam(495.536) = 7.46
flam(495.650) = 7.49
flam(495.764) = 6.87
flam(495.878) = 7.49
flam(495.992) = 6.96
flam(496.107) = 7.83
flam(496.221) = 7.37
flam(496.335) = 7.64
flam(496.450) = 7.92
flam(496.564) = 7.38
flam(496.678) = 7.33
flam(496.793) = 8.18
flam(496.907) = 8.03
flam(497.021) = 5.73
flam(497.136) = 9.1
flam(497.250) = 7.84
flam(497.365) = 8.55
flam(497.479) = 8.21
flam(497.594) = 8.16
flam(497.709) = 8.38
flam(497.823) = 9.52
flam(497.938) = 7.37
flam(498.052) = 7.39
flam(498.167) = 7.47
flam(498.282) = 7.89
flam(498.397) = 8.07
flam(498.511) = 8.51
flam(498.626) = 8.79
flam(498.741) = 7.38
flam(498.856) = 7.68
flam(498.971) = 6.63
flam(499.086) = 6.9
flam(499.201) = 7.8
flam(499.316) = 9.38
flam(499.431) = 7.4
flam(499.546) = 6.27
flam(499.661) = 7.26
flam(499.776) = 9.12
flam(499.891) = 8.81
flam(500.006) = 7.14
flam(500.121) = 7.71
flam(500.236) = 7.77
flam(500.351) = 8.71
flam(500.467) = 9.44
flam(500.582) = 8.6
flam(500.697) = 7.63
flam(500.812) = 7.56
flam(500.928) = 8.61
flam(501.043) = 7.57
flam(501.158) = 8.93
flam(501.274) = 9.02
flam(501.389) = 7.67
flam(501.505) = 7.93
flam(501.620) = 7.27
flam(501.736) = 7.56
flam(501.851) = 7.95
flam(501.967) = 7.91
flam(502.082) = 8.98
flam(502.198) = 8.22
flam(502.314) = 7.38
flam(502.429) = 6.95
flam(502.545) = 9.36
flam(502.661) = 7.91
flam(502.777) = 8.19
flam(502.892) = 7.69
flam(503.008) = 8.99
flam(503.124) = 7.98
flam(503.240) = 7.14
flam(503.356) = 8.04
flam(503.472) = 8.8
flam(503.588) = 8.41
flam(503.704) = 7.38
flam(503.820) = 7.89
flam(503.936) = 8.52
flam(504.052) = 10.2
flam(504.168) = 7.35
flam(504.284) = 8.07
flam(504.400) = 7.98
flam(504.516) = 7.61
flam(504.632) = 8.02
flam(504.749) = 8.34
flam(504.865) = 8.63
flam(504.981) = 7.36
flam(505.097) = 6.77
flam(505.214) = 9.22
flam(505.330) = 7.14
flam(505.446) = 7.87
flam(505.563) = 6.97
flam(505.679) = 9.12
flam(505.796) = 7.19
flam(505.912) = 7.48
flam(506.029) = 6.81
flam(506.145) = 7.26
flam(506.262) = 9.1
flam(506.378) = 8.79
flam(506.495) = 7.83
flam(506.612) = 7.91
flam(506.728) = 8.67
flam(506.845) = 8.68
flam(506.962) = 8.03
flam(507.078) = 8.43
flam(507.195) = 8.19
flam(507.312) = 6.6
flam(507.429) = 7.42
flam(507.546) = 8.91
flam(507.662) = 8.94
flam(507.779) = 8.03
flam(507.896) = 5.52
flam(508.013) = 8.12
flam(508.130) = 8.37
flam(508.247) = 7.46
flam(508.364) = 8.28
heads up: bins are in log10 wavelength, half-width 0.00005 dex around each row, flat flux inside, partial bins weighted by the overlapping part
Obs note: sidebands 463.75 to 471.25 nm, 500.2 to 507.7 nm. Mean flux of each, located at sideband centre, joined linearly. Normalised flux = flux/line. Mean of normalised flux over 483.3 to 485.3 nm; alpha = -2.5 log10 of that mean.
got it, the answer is 0.46 mag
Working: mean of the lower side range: 9.55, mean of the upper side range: 8.07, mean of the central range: 5.8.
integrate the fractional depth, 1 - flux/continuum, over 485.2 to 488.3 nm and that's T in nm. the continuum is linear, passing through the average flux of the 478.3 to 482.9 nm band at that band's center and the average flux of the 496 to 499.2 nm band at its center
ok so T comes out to 0.88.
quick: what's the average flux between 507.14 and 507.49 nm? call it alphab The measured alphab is 7.4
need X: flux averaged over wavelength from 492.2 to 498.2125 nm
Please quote 7.87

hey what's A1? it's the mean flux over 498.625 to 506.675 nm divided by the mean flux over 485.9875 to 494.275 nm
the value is 1.2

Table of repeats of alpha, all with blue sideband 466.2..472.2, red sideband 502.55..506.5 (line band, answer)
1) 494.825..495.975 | 0.090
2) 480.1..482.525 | 0.211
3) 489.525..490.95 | 0.206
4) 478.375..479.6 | 0.153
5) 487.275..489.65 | 0.409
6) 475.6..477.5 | 0.040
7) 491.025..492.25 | 0.139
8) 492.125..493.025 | 0.089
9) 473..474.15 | 0.059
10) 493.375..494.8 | 0.071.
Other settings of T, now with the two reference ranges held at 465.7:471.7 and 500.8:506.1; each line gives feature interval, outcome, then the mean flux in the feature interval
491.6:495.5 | 0.27 nm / 7.88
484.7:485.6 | 0.31 nm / 5.8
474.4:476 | 0.04 nm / 9.1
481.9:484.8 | 0.88 nm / 6.22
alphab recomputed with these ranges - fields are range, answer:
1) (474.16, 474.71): 9.7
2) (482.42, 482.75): 6.94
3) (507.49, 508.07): 7.91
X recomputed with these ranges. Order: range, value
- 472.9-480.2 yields 8.72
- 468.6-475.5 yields 9.26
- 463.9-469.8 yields 9.53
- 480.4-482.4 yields 7.41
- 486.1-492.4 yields 6.42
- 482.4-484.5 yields 6.15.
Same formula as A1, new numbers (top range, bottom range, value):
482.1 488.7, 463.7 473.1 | 0.61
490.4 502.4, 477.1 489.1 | 1.17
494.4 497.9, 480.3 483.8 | 1.12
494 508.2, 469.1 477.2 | 0.87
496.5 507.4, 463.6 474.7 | 0.85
